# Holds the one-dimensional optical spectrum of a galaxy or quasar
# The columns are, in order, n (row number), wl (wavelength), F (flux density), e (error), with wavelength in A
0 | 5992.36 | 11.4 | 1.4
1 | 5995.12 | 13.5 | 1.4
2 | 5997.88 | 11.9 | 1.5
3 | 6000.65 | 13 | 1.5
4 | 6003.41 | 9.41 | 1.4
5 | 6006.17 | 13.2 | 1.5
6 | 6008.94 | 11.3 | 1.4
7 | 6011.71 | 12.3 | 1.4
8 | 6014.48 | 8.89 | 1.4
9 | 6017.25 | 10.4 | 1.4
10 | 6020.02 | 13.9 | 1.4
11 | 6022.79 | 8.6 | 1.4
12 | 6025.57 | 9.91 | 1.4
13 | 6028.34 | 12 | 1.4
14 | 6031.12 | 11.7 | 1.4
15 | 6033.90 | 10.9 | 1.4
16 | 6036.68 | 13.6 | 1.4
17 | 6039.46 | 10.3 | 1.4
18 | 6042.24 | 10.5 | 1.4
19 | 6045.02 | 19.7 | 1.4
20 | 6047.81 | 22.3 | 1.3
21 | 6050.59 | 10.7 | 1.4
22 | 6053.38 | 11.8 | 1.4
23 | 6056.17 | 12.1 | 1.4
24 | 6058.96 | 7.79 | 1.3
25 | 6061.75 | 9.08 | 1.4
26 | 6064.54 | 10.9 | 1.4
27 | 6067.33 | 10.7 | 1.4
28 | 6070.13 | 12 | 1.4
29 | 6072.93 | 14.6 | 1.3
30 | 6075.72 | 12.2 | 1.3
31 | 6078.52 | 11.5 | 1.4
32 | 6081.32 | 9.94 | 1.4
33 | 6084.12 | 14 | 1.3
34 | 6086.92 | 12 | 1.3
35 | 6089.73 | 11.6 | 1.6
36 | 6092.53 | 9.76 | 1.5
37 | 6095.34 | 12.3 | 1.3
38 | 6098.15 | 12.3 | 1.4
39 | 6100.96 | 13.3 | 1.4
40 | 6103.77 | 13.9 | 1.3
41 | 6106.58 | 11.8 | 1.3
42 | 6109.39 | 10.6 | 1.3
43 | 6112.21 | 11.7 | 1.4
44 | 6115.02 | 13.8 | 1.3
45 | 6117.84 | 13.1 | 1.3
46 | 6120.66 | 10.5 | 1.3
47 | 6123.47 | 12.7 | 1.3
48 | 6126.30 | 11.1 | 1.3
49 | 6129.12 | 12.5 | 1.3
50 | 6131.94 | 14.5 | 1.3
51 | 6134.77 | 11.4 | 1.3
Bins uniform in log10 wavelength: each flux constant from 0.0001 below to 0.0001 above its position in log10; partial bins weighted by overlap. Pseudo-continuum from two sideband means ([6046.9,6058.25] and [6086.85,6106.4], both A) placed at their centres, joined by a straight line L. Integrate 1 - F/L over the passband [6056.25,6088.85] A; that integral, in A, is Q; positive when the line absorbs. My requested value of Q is 3.75 A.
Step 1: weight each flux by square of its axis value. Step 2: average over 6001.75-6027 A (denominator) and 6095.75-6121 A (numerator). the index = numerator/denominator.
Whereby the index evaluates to 1.17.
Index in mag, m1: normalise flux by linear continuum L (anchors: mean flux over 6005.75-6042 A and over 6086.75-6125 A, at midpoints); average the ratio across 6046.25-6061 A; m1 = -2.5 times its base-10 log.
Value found -0.12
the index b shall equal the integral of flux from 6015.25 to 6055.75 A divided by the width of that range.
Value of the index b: 12.5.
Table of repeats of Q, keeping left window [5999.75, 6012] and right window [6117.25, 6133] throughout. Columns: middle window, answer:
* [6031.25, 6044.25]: 0.2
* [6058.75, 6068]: 1.7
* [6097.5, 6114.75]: -0.2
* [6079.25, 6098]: 0.8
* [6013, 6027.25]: 1.7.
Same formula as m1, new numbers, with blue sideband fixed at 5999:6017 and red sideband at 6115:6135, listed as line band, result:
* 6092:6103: 0.00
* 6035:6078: -0.07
